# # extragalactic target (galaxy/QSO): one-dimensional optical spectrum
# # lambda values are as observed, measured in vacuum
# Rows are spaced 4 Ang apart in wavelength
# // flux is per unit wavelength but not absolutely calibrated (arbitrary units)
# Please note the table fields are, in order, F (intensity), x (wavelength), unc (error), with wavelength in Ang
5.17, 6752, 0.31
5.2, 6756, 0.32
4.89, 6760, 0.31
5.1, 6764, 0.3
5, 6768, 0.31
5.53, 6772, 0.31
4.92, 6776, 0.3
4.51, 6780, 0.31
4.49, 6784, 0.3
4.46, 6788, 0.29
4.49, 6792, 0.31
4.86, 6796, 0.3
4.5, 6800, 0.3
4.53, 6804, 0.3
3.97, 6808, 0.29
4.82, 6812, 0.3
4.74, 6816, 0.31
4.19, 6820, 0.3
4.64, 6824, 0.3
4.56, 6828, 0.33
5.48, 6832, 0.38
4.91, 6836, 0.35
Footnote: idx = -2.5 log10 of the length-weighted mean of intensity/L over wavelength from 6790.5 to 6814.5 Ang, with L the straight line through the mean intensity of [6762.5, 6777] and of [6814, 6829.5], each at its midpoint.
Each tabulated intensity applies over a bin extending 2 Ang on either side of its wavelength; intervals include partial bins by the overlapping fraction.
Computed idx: 0.053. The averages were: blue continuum 5.15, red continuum 4.53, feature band 4.53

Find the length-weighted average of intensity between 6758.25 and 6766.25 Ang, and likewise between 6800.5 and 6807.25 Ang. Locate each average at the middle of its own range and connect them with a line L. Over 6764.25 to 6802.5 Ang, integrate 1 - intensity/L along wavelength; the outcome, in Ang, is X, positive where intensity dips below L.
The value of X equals -0.5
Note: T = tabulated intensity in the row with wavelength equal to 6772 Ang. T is 5.53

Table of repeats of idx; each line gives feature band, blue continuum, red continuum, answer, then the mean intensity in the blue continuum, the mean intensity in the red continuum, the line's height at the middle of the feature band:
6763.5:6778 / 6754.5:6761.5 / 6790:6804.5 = -0.052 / 5.04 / 4.6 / 4.9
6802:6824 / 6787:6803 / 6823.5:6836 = 0.069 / 4.58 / 4.93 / 4.76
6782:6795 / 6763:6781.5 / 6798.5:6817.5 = 0.064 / 5.02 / 4.51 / 4.79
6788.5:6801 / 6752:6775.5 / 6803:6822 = 0.020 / 5.13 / 4.45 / 4.7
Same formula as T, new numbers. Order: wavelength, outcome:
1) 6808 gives 3.97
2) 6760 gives 4.89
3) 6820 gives 4.19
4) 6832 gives 5.48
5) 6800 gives 4.5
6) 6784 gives 4.49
